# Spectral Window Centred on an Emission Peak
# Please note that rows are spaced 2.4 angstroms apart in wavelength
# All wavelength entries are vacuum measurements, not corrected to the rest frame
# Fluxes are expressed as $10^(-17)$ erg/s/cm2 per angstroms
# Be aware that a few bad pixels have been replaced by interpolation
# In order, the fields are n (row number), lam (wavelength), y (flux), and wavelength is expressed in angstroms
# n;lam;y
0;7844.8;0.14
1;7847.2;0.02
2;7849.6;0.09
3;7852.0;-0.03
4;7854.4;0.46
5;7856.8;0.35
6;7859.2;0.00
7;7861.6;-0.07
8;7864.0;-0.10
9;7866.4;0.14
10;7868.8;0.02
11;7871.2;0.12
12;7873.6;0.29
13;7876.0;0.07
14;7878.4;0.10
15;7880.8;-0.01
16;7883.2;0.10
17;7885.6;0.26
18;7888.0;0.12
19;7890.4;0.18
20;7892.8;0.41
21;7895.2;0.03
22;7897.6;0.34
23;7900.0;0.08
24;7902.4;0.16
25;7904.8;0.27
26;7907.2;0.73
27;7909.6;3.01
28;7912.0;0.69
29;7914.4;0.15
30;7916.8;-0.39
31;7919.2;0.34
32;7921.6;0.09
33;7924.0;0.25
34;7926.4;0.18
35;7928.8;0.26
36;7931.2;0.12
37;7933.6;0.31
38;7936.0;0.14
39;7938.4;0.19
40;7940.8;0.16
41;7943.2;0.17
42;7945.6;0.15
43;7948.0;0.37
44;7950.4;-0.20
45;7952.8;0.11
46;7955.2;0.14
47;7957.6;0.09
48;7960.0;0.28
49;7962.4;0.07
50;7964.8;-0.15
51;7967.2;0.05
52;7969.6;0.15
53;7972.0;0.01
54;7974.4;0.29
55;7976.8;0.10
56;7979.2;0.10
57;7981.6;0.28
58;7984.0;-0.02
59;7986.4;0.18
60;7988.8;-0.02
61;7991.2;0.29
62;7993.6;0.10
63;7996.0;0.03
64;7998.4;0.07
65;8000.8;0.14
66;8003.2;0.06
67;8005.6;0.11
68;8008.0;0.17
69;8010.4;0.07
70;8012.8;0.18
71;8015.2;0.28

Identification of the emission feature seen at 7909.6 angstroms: H-alpha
